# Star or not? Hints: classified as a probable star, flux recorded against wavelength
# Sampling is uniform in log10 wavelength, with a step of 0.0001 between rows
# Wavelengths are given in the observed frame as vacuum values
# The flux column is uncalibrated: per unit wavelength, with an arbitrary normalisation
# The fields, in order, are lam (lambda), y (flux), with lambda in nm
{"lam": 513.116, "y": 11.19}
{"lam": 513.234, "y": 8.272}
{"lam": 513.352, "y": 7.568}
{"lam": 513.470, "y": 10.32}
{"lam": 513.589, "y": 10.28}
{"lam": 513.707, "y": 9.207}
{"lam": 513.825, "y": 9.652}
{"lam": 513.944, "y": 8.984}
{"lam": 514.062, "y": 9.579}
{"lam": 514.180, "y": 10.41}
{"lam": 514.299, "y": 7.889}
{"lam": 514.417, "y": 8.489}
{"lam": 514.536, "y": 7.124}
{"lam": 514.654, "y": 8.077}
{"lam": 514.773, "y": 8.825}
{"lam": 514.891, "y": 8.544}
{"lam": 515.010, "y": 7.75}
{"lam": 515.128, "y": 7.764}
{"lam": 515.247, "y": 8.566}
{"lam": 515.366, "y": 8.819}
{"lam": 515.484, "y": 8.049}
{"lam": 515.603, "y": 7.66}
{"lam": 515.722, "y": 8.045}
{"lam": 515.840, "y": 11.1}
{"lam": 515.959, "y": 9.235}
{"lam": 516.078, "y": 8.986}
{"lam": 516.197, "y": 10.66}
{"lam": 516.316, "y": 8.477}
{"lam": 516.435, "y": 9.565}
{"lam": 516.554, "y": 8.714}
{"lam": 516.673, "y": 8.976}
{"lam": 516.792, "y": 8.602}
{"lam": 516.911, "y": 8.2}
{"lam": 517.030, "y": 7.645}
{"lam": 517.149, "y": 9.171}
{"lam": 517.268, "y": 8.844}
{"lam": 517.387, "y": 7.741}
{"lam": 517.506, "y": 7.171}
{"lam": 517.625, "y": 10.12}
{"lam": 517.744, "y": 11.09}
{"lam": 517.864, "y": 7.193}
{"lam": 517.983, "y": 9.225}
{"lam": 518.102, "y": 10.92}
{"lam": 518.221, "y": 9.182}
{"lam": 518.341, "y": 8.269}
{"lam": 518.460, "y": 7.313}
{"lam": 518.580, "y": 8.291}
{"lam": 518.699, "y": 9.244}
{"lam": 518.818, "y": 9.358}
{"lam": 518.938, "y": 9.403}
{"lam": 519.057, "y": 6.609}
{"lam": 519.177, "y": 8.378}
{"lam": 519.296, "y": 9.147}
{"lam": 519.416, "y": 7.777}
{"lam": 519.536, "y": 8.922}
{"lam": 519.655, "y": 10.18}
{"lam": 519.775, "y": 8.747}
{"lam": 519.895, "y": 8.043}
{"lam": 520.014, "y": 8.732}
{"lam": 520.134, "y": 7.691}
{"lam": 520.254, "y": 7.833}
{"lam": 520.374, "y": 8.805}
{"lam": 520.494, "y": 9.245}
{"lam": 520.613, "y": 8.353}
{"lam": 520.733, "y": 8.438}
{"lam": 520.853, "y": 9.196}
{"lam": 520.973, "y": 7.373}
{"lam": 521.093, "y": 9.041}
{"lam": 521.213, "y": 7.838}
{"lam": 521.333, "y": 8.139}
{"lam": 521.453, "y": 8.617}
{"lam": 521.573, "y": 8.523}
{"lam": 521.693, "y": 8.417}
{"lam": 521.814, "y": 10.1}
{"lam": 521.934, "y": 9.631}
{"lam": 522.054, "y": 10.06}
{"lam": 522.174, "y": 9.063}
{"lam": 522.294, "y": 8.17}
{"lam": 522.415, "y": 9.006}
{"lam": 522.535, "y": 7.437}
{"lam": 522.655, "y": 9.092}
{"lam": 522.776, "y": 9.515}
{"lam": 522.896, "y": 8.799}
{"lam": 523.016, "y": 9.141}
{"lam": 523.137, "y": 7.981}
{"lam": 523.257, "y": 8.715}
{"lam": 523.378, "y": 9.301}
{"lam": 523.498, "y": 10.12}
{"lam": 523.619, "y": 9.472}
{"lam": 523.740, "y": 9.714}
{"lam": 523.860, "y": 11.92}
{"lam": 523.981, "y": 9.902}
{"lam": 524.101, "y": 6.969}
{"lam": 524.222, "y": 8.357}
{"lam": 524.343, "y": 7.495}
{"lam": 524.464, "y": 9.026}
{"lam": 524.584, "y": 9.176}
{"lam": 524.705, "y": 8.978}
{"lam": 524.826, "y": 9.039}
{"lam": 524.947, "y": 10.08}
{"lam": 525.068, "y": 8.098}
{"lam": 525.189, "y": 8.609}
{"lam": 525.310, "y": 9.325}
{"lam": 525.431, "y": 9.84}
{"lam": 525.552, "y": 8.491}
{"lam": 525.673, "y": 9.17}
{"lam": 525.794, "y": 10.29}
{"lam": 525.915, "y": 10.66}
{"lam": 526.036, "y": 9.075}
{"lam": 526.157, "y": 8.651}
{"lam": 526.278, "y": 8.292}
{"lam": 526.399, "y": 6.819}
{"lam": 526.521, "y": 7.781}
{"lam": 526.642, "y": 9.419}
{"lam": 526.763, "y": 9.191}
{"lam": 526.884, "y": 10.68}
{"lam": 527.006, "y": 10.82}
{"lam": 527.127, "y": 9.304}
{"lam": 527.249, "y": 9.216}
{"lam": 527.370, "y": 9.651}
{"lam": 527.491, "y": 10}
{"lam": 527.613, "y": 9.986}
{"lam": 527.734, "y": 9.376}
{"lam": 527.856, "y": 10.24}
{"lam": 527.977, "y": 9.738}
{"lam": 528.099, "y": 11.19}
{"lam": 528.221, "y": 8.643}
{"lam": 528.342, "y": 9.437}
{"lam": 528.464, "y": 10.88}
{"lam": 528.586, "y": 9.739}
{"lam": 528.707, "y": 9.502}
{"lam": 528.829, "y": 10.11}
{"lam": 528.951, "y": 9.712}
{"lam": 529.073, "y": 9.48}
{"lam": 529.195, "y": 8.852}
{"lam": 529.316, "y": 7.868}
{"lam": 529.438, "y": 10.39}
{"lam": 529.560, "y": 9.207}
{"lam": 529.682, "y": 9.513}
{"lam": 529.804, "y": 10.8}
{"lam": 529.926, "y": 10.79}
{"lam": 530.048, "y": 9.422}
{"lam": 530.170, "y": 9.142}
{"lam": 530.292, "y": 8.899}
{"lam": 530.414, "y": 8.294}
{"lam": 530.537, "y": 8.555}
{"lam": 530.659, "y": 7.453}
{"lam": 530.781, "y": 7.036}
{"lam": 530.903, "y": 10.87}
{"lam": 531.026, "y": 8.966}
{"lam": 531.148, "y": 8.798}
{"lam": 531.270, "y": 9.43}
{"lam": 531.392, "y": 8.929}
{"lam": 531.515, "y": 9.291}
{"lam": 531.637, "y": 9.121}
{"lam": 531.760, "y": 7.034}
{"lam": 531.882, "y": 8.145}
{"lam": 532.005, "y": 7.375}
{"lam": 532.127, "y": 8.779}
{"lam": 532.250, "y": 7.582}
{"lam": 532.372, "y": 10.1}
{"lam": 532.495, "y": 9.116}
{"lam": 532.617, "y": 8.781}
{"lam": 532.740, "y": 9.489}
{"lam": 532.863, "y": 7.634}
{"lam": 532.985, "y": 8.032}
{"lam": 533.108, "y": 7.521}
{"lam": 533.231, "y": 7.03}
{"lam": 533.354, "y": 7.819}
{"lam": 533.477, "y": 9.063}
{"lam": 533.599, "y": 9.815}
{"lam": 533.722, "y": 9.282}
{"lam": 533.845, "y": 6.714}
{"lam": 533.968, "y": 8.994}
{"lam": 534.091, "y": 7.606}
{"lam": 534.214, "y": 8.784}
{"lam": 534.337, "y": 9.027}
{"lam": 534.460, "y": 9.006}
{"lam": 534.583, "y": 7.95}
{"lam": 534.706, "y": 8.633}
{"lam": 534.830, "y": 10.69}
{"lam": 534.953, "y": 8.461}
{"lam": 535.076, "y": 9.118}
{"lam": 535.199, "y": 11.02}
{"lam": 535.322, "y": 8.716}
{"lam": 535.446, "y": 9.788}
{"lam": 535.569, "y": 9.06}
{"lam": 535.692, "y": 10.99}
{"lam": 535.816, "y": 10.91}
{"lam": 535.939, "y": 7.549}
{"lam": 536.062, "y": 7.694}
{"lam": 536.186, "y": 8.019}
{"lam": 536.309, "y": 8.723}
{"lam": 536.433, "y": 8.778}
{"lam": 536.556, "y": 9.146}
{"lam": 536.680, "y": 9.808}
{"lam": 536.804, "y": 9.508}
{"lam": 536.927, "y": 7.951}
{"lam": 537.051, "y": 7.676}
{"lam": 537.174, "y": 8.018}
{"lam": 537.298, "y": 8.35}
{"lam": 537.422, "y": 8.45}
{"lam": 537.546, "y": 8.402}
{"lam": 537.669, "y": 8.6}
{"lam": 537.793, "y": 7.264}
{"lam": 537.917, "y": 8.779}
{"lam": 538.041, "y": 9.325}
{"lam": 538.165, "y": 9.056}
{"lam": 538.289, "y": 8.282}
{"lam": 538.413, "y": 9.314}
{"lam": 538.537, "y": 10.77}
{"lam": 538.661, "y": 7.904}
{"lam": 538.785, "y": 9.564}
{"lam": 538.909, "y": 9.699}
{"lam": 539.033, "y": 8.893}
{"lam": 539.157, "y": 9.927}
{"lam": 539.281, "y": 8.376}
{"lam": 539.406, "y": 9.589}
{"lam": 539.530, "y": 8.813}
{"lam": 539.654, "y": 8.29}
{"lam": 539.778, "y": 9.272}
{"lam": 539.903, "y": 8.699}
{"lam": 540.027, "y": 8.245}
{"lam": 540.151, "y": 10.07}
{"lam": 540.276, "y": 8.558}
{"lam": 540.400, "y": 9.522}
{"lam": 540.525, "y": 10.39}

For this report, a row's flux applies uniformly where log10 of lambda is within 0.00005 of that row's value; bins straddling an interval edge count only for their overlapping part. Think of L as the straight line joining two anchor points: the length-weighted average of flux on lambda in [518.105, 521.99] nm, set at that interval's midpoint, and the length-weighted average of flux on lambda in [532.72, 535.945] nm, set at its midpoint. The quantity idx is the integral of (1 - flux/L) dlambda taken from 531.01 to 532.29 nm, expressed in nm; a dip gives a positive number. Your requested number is 0.05 nm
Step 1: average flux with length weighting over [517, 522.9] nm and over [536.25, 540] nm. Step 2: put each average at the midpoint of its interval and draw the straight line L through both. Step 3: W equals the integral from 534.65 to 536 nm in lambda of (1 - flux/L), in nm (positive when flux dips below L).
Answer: -0.112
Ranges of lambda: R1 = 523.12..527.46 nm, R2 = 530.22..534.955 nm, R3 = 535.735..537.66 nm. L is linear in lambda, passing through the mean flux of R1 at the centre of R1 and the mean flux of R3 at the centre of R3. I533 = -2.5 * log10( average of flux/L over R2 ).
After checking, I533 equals 0.03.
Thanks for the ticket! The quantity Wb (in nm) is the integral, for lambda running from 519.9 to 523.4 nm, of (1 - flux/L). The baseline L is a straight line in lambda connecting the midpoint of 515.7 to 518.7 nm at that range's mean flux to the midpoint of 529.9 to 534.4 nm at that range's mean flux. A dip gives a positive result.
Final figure 0.058 nm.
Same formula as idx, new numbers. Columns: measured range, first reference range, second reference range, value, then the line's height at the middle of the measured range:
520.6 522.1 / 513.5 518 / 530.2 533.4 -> -0.01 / 8.69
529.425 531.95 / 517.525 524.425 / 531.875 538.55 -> -0.08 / 8.76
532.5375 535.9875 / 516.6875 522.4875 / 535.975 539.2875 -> -0.04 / 8.74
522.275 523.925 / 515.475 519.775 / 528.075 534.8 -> -0.06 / 8.85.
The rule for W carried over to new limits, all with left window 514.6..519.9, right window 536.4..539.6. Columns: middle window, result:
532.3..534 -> 0.060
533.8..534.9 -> 0.026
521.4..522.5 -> -0.034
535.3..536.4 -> -0.026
